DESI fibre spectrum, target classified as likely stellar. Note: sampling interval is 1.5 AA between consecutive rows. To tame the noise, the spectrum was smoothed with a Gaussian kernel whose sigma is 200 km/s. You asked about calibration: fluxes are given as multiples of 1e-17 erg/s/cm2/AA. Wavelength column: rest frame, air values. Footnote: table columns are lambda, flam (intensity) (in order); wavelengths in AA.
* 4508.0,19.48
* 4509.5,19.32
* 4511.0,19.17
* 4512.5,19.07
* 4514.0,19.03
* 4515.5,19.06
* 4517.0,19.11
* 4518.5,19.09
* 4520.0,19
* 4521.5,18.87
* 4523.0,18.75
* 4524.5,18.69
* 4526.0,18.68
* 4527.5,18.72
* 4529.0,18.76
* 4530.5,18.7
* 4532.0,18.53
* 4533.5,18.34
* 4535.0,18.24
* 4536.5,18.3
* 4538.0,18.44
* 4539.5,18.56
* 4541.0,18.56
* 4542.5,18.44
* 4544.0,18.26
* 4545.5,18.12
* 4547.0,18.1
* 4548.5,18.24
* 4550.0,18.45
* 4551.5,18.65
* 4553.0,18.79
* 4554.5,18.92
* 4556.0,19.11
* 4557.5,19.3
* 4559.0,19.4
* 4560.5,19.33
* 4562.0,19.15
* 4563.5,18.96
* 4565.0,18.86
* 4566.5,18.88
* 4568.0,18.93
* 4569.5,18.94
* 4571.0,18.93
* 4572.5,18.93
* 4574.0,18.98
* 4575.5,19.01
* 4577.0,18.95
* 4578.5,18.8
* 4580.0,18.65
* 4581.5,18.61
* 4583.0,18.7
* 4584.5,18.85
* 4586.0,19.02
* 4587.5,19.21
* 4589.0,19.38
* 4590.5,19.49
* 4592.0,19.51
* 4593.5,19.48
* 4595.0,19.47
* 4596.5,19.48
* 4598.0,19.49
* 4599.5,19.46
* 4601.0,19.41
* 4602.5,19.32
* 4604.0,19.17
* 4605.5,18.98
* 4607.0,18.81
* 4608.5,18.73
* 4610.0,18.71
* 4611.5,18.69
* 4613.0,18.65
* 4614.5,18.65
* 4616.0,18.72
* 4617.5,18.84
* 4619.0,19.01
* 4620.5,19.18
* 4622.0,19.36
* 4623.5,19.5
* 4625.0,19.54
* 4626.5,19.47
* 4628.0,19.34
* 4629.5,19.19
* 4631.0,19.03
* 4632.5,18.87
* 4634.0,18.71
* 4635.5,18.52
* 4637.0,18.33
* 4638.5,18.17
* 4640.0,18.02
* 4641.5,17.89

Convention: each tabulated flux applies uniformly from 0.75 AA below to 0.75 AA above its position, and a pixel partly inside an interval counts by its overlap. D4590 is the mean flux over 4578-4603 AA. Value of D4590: 19.2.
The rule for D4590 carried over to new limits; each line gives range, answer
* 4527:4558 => 18.5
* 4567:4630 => 19.1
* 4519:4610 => 18.9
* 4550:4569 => 19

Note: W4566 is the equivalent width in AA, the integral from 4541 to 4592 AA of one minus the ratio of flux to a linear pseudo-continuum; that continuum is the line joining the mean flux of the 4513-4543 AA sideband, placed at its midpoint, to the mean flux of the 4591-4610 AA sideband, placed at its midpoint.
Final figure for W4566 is 0.4 AA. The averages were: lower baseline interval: 18.7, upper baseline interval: 19.3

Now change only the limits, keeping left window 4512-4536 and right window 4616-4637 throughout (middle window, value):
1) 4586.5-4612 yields -0.3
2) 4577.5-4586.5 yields 0.1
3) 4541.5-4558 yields 0.3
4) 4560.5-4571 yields 0.0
